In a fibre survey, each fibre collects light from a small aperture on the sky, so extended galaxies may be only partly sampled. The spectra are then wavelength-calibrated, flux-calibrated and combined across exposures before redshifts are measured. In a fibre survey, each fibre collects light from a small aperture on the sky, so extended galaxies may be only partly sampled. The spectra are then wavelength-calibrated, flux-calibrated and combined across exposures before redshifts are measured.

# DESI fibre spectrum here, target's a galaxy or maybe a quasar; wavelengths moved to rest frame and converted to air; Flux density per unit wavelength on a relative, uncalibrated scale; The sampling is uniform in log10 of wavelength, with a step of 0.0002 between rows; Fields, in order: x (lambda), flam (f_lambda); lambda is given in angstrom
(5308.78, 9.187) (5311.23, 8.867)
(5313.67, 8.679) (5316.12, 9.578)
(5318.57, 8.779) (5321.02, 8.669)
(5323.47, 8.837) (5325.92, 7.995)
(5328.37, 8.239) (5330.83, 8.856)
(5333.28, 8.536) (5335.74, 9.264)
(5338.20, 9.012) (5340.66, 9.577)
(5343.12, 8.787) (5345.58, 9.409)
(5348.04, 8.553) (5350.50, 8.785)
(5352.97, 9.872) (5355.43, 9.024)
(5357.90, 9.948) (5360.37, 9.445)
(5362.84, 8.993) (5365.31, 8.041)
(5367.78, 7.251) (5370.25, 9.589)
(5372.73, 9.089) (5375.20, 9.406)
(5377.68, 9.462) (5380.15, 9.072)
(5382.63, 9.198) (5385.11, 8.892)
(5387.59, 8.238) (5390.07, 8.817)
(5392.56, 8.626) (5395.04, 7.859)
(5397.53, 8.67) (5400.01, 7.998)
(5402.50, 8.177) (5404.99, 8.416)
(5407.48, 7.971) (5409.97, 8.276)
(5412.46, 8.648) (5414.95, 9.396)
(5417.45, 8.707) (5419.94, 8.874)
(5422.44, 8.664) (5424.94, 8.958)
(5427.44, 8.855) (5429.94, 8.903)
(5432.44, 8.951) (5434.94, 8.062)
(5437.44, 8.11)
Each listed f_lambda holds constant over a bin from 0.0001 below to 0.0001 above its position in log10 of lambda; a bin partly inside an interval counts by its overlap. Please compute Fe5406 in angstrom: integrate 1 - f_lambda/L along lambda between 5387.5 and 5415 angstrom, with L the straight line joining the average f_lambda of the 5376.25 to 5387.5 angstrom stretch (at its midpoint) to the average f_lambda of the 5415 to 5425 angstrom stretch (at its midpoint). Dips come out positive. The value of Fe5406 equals 1.7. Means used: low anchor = 9.07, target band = 8.39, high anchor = 8.85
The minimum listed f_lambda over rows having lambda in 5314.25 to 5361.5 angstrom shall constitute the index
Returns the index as 7.995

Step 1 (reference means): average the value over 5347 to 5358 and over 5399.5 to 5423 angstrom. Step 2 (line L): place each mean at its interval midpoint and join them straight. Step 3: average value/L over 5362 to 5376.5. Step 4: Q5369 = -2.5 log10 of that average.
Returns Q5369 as 0.03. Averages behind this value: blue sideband 9.18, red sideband 8.52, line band 8.72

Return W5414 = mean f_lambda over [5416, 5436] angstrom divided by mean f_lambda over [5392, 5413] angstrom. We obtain 1.1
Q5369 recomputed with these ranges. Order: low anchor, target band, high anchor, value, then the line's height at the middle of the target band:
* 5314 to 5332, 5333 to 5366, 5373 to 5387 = -0.02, 8.91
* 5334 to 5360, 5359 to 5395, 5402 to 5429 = 0.02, 8.97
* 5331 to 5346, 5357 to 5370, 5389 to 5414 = 0.00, 8.78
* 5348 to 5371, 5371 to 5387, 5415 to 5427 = -0.03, 8.93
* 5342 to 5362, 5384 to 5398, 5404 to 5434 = 0.05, 8.93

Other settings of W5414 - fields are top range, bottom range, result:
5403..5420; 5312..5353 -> 0.97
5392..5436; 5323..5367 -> 0.96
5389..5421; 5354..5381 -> 0.94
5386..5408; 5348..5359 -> 0.90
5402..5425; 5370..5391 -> 0.95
